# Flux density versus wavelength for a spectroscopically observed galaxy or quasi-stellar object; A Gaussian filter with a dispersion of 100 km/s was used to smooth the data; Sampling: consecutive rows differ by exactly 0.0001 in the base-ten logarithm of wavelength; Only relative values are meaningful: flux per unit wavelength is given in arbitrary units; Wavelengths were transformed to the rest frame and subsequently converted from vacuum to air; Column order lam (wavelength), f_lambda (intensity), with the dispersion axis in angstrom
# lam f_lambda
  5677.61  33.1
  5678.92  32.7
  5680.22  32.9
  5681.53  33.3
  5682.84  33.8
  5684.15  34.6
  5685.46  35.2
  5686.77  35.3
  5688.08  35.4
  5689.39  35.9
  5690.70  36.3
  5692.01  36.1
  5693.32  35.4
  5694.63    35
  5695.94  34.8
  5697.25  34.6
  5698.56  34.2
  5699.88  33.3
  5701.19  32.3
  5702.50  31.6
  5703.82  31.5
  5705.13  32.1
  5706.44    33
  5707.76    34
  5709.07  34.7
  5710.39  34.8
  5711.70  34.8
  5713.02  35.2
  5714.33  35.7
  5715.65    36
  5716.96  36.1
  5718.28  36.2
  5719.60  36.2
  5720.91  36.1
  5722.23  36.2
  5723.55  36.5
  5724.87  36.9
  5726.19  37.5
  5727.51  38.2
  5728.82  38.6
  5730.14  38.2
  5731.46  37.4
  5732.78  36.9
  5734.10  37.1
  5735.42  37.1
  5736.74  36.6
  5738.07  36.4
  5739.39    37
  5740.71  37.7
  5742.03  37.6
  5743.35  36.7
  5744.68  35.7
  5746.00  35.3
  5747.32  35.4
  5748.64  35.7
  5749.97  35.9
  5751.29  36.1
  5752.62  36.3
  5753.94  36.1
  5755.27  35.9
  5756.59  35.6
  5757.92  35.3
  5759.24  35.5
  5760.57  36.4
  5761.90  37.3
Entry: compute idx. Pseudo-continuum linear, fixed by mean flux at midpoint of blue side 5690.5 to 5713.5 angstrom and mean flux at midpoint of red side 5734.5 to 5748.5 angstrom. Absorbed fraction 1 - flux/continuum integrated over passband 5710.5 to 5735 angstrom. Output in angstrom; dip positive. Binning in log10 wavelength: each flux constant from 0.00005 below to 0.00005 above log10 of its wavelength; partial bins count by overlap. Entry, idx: -0.9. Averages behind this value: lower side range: 34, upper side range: 36.5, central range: 36.6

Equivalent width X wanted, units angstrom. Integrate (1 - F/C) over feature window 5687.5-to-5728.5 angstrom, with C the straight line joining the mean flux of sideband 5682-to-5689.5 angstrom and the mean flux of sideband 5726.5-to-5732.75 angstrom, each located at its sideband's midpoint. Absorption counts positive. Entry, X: 1.6 angstrom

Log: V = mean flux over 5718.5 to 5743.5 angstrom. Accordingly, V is 37.1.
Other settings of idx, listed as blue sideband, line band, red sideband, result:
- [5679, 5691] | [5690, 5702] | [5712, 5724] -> 0.1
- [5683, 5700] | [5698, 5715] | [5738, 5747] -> 0.9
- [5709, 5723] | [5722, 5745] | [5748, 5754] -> -0.9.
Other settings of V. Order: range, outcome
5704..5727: 35.3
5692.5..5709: 33.6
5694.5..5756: 35.7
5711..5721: 35.8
